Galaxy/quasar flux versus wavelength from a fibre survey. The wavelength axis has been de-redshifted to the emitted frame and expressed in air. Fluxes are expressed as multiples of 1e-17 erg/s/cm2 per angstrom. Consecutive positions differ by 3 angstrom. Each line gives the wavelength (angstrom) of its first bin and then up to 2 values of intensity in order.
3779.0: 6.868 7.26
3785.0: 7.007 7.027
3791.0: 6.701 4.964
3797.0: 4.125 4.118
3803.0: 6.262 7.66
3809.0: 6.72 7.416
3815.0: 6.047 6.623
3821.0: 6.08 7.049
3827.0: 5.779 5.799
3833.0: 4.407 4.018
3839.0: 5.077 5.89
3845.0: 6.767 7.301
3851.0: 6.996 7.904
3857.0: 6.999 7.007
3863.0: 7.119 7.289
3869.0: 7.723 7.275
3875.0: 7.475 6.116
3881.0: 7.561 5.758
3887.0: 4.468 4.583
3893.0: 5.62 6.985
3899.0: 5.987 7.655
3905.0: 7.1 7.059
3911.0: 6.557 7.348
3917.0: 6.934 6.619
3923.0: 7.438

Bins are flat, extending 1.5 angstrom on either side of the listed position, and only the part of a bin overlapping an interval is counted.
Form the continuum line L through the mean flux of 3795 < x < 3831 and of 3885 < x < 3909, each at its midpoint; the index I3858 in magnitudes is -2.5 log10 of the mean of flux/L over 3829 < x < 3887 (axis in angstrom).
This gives -0.06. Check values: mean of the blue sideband 6.13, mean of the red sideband 6.16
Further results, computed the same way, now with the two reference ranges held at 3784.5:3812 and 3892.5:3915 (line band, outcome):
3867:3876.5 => -0.13 mag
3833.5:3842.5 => 0.30 mag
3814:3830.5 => 0.00 mag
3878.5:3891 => 0.18 mag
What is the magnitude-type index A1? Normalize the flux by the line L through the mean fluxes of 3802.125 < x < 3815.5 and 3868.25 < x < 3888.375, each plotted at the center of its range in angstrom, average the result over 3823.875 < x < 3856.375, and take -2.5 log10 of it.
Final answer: 0.116 mag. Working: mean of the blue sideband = 6.9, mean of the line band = 6.07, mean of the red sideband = 6.6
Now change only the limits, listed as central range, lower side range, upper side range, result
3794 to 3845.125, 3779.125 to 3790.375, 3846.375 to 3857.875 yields 0.23 mag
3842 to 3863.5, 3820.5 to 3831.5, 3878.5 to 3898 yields -0.17 mag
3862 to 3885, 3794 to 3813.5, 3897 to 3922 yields -0.08 mag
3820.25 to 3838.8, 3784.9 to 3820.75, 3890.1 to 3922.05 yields 0.16 mag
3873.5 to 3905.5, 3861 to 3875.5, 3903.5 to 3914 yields 0.14 mag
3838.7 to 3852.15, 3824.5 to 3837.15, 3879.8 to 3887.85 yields -0.20 mag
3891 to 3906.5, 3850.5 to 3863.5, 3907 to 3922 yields 0.06 mag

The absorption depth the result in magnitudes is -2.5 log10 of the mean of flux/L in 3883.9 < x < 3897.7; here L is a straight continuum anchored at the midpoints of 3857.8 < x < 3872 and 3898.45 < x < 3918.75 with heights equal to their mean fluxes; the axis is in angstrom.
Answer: 0.28 mag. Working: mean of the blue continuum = 7.27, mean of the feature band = 5.46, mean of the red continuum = 6.99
